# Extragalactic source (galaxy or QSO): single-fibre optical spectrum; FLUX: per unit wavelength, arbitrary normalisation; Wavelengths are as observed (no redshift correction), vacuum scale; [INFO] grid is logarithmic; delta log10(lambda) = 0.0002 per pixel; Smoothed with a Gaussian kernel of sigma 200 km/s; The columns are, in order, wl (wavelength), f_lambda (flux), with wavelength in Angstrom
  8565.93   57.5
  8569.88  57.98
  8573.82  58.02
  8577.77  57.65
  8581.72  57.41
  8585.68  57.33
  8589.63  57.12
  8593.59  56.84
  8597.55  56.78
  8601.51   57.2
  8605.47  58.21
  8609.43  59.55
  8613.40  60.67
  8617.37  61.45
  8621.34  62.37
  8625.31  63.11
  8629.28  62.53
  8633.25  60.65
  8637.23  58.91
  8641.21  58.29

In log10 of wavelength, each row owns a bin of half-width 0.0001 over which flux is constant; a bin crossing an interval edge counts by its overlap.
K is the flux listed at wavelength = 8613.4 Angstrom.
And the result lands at 60.67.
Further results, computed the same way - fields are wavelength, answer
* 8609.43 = 59.55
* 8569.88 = 57.98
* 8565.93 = 57.5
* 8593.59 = 56.84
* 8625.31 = 63.11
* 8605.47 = 58.21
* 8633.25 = 60.65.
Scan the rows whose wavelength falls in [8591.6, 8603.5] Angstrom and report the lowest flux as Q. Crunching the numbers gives 56.78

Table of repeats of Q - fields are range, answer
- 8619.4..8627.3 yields 62.37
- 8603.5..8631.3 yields 58.21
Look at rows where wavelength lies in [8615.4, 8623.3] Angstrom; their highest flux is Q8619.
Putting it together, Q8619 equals 62.37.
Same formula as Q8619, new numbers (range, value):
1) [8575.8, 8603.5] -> 57.65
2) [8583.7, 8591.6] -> 57.33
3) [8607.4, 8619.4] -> 61.45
